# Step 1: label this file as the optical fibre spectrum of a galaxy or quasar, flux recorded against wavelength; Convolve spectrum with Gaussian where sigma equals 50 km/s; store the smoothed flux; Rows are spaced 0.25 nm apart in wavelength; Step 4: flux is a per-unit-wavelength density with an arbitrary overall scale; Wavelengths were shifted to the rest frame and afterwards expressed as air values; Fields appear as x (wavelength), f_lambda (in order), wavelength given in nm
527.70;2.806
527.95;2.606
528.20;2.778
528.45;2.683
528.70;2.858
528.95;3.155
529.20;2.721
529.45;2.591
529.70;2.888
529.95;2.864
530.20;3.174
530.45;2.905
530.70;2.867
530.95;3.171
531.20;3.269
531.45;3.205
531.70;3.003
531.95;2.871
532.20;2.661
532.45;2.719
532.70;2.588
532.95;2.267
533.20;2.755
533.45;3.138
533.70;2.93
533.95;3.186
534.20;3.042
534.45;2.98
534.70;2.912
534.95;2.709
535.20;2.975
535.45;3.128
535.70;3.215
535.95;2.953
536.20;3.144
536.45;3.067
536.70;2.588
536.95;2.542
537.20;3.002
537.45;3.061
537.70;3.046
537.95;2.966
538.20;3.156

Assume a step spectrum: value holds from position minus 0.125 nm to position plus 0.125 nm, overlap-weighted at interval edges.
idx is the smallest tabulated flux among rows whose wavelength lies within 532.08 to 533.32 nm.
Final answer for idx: 2.267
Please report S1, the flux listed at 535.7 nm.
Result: 3.215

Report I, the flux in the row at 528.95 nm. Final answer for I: 3.155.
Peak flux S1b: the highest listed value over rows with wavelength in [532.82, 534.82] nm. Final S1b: 3.186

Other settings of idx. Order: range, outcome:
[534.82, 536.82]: 2.588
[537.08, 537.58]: 3.002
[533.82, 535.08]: 2.709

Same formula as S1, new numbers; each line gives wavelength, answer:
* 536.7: 2.588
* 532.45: 2.719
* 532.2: 2.661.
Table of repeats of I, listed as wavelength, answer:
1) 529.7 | 2.888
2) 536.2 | 3.144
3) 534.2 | 3.042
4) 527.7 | 2.806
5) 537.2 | 3.002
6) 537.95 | 2.966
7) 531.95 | 2.871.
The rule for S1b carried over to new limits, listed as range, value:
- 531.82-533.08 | 2.871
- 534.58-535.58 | 3.128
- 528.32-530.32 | 3.174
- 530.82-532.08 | 3.269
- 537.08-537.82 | 3.061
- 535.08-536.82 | 3.215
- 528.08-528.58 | 2.778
